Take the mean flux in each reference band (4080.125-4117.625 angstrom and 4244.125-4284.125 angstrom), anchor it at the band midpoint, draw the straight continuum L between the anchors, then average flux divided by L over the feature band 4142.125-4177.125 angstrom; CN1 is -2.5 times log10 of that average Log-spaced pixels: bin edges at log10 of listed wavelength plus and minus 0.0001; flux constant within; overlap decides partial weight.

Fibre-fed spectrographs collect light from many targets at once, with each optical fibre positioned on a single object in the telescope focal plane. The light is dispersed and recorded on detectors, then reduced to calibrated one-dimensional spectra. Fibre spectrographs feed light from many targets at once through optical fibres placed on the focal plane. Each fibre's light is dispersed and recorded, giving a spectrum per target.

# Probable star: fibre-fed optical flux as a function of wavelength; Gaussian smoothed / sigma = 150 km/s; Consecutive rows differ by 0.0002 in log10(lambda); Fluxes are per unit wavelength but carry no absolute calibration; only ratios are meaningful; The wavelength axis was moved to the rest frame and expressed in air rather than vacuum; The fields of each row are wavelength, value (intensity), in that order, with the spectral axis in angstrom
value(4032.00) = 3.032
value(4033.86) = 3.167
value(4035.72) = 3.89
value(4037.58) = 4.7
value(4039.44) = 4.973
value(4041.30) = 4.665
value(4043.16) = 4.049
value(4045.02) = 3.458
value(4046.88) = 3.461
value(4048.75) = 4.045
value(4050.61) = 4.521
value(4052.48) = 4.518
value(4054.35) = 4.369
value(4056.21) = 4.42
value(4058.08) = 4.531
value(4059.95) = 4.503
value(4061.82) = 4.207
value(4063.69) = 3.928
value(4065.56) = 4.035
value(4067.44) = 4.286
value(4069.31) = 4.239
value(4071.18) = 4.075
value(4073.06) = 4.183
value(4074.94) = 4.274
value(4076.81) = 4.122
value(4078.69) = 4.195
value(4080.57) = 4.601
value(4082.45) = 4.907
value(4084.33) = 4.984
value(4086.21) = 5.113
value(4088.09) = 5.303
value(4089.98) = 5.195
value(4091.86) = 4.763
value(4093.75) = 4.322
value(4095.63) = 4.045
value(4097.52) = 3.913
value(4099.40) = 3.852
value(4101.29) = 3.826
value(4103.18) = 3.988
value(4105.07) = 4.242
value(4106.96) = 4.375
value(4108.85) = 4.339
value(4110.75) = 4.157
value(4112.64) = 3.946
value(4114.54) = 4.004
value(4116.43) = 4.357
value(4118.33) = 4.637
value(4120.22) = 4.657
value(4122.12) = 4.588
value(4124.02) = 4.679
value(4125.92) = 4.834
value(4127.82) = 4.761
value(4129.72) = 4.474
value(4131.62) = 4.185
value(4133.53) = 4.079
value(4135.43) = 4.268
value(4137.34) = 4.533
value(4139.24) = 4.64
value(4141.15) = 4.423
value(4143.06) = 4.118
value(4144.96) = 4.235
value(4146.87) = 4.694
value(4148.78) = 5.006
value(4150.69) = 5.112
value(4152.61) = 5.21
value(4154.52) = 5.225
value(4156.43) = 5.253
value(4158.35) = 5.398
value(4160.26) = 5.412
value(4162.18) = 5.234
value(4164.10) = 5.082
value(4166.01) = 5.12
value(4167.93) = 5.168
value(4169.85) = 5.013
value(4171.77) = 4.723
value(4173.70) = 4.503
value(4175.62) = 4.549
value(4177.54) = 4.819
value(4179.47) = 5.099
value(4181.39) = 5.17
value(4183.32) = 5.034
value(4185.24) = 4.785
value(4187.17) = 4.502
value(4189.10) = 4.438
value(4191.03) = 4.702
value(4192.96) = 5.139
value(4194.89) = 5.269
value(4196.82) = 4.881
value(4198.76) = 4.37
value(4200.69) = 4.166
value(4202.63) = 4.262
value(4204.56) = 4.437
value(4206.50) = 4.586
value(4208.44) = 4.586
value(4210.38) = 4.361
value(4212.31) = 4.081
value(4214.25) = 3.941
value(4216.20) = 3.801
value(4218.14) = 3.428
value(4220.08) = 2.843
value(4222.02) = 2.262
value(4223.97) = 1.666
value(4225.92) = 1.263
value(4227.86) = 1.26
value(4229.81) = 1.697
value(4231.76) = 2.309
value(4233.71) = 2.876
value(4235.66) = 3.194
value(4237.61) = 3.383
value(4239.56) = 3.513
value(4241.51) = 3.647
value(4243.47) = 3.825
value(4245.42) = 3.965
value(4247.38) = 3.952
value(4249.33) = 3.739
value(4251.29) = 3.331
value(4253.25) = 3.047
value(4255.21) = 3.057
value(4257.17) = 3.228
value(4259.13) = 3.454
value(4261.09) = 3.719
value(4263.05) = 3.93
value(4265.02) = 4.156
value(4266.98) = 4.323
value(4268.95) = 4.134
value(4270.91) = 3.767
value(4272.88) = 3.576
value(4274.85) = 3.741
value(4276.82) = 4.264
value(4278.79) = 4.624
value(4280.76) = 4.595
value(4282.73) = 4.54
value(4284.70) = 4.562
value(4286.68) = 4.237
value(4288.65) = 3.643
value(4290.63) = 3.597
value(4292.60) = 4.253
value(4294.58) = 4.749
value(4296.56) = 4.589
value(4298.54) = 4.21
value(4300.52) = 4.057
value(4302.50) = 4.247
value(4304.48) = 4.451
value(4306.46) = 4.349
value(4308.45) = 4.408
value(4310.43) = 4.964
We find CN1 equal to -0.18 mag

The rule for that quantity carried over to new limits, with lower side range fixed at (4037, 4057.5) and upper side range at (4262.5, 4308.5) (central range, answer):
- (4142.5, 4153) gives -0.11 mag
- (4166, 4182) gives -0.15 mag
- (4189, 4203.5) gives -0.11 mag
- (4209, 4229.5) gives 0.42 mag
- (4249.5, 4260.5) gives 0.27 mag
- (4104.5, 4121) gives -0.01 mag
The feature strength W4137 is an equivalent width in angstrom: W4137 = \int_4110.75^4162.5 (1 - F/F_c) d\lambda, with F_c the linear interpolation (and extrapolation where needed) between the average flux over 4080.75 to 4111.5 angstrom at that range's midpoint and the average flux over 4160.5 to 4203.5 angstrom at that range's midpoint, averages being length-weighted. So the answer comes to -0.1 angstrom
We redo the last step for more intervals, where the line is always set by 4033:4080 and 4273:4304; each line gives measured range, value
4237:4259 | 3.7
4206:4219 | 0.4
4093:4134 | -0.8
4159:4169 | -2.3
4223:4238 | 7.3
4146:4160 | -3.1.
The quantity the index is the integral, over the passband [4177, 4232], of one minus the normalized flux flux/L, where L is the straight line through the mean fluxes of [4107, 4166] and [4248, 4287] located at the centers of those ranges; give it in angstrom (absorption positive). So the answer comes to 4.8 angstrom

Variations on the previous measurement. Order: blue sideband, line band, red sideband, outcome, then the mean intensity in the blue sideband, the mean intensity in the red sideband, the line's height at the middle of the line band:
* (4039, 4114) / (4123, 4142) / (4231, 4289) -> -1.6 angstrom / 4.32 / 3.75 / 4.14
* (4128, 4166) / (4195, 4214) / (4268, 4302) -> 0.4 angstrom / 4.78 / 4.19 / 4.53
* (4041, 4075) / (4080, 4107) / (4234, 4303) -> -2.3 angstrom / 4.19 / 3.9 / 4.14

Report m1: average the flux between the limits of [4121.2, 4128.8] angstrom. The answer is 4.72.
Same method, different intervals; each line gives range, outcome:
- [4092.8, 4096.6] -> 4.18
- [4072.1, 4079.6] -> 4.19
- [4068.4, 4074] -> 4.16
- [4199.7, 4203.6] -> 4.22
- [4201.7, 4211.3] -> 4.45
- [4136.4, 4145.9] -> 4.39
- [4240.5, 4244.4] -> 3.73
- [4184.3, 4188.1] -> 4.64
